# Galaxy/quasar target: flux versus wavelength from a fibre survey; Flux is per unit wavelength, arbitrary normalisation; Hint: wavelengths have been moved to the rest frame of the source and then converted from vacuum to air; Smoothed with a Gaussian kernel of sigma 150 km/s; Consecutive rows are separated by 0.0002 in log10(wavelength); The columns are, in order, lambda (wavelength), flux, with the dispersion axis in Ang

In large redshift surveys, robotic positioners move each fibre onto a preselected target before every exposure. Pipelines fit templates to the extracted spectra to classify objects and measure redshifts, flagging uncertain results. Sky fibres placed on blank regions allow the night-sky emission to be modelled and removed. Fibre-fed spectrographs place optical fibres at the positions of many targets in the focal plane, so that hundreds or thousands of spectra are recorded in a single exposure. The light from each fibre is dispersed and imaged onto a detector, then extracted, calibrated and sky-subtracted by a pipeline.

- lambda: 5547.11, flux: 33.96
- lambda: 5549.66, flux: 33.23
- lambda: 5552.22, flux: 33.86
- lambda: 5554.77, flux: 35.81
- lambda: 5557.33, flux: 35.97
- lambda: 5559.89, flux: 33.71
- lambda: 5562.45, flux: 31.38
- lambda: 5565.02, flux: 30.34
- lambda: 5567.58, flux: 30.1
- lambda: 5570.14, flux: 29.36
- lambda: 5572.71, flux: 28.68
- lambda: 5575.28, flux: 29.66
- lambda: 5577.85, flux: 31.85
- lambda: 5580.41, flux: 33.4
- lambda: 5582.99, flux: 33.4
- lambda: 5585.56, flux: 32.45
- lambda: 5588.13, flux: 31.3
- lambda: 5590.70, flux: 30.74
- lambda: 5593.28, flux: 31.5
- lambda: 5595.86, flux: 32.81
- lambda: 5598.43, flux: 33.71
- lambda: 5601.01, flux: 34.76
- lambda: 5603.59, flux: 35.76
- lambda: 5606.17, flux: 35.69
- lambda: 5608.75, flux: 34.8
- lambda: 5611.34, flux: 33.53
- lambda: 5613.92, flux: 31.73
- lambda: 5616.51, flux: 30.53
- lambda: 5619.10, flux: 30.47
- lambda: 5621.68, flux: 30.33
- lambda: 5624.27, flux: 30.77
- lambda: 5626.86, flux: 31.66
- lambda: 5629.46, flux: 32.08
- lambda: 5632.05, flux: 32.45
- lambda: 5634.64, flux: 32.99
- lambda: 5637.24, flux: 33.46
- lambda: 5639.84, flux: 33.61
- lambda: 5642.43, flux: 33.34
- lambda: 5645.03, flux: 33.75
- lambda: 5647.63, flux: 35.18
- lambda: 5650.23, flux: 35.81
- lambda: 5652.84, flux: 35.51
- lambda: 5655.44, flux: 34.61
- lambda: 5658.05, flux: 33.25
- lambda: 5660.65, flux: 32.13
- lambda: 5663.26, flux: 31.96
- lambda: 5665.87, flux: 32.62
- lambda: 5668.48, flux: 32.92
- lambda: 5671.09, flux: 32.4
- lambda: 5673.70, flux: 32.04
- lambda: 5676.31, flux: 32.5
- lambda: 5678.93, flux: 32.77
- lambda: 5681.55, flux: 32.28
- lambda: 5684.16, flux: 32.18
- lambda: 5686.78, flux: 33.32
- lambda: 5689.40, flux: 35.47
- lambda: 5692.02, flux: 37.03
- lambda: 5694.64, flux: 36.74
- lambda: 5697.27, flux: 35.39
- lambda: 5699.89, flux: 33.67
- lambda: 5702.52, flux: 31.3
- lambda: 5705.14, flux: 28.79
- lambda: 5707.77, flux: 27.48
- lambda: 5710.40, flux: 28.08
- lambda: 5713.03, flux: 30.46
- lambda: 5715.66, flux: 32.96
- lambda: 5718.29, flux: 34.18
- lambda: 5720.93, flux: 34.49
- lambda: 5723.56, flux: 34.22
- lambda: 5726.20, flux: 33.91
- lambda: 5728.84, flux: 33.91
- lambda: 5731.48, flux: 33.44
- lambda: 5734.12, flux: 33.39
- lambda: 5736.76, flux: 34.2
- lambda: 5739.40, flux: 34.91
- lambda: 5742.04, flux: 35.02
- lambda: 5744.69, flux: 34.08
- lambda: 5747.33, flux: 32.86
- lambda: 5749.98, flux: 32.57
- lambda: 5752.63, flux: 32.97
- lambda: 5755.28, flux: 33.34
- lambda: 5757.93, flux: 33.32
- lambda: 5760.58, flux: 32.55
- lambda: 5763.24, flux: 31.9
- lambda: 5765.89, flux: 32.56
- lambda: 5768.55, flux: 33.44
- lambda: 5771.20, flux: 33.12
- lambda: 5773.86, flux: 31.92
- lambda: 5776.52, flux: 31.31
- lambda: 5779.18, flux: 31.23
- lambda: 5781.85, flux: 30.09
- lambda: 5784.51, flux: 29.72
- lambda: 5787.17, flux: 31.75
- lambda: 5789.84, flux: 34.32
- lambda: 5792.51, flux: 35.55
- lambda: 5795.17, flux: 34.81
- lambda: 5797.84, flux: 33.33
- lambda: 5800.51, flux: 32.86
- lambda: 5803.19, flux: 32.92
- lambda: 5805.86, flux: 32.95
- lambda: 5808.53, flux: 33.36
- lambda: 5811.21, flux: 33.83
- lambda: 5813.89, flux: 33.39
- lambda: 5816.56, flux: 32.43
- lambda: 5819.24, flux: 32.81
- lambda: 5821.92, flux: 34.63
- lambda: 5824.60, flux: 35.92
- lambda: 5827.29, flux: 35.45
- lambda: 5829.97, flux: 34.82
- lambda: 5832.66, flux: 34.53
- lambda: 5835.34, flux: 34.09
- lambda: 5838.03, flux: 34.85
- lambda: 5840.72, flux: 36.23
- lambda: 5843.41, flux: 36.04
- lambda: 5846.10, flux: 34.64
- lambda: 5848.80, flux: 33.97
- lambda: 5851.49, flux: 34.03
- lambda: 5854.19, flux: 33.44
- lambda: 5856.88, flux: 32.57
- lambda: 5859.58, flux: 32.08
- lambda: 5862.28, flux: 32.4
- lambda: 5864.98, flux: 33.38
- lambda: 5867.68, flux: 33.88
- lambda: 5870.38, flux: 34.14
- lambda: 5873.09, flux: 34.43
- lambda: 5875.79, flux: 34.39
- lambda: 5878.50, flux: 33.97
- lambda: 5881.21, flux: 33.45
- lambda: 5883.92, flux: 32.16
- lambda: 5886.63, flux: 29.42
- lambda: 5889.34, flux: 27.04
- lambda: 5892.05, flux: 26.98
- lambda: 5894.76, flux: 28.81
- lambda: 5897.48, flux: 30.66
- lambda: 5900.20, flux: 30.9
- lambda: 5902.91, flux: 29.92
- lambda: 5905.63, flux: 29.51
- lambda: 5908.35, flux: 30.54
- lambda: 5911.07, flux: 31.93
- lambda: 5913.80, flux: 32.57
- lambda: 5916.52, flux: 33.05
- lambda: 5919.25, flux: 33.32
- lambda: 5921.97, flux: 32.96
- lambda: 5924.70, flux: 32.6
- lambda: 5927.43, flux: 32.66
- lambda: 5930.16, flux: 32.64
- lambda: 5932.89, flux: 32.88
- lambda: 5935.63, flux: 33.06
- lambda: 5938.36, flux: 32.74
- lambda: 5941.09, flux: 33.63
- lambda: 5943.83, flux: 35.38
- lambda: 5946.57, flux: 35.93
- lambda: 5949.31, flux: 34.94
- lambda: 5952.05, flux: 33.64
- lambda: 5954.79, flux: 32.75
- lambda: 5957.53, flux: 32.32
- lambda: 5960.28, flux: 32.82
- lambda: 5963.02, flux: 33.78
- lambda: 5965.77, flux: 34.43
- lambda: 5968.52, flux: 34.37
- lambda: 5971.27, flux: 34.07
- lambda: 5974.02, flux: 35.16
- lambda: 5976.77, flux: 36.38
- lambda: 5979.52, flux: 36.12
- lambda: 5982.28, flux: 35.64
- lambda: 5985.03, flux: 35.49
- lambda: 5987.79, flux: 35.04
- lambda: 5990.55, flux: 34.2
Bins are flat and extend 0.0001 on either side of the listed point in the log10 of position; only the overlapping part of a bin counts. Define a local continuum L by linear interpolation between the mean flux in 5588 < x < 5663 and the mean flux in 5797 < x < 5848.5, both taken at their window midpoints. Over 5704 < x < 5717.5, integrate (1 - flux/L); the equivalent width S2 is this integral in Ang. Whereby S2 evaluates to 1.5 Ang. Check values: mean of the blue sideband 33.1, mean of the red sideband 34.2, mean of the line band 29.7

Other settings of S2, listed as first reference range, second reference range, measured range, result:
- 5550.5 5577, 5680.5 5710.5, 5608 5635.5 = 0.4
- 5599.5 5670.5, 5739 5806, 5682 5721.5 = 0.4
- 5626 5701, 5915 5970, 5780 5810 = 0.6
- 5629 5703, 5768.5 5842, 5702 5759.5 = 1.3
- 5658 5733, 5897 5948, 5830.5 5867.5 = -1.6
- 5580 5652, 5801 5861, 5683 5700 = -0.8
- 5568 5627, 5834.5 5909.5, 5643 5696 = -2.5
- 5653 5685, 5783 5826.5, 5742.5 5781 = 0.6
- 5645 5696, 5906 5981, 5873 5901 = 2.2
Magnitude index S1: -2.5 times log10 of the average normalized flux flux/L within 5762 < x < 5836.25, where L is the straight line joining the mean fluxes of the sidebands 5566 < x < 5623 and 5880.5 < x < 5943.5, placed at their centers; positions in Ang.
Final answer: -0.05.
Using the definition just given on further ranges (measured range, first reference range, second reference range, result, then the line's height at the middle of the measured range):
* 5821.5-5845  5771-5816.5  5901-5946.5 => -0.08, 32.7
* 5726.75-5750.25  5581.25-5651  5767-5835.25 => -0.02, 33.1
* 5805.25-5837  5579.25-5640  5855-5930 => -0.07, 32.1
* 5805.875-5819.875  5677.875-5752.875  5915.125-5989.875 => 0.01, 33.5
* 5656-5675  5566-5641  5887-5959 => -0.01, 32.2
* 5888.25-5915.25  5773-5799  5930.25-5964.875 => 0.12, 33.3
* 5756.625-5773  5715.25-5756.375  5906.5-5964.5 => 0.03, 33.7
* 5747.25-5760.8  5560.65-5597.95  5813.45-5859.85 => 0.01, 33.3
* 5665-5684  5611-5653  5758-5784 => 0.00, 32.5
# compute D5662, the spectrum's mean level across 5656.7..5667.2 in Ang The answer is 32.5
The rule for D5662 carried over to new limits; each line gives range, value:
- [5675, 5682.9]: 32.5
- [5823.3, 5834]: 35.2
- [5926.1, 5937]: 32.8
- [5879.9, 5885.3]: 32.8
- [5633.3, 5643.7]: 33.4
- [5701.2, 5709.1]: 29.2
